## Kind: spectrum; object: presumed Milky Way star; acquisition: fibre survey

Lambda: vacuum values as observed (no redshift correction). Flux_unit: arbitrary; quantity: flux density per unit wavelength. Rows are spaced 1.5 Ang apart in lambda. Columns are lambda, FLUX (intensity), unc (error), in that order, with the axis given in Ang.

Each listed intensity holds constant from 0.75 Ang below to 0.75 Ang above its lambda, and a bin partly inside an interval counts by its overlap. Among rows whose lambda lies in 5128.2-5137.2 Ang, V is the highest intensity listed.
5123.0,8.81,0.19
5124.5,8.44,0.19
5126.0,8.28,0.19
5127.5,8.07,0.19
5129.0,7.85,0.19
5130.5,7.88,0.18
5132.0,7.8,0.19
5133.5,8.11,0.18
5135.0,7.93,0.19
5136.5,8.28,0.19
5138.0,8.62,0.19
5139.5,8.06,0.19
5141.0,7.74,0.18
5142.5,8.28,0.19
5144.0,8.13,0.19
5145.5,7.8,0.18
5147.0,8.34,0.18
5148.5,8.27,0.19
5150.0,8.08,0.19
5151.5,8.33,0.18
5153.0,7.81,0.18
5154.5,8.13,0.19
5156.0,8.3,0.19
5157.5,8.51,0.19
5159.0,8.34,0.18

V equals 8.28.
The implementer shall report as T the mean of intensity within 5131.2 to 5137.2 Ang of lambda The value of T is 8.03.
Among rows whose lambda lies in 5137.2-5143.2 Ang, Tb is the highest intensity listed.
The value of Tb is 8.62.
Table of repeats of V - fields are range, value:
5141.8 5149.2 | 8.34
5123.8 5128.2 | 8.44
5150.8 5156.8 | 8.33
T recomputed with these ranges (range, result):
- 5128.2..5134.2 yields 7.91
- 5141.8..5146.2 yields 8.07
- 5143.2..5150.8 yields 8.13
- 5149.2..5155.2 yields 8.09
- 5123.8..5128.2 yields 8.26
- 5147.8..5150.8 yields 8.18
